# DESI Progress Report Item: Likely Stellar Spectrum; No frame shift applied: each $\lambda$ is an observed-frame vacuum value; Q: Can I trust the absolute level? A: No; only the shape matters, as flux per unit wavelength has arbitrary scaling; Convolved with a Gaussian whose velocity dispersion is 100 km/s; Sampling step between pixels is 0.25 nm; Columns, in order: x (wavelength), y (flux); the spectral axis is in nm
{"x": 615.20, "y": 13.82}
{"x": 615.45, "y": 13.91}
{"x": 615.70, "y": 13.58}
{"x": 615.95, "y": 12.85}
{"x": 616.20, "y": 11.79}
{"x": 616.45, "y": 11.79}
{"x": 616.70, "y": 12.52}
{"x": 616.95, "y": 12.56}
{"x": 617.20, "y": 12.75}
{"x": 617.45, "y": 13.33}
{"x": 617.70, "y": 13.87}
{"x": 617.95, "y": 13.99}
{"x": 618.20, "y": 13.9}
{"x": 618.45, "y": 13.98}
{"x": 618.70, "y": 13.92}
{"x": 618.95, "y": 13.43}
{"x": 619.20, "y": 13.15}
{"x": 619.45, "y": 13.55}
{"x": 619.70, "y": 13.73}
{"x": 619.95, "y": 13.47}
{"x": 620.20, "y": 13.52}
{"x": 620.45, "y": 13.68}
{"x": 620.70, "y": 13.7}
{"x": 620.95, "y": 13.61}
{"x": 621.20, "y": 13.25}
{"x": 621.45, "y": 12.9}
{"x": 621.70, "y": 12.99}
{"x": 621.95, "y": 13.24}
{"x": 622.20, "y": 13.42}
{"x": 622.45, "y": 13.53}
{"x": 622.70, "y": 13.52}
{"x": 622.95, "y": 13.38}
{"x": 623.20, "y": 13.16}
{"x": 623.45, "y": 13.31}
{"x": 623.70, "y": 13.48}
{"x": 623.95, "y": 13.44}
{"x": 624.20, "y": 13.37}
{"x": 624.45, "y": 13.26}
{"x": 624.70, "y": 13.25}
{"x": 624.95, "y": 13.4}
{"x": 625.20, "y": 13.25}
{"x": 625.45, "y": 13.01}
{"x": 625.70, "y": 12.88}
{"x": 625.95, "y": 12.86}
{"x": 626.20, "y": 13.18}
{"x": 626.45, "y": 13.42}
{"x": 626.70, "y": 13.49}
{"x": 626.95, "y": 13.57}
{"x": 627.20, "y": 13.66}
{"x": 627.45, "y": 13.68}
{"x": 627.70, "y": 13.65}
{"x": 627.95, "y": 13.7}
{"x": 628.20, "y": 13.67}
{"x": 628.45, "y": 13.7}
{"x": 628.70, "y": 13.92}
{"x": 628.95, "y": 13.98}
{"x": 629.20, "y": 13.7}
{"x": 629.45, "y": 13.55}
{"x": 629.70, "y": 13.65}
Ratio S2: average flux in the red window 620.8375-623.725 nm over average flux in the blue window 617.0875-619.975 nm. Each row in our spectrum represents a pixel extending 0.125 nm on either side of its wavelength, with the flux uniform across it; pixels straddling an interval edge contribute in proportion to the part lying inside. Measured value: 0.98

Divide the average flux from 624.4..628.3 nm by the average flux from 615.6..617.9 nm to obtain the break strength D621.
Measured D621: 1.04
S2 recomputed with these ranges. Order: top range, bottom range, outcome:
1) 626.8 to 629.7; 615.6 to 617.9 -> 1.07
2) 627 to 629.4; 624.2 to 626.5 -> 1.04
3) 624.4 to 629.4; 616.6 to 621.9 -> 1.00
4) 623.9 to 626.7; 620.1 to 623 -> 0.99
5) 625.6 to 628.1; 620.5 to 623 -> 1.00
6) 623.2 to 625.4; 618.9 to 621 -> 0.98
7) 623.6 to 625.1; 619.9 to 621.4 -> 0.99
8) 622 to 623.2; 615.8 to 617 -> 1.09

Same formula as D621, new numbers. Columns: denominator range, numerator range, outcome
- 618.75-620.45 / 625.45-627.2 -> 0.98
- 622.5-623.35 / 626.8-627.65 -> 1.02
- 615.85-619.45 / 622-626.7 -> 1.01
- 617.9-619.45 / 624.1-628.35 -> 0.98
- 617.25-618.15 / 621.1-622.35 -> 0.96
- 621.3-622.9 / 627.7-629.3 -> 1.04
